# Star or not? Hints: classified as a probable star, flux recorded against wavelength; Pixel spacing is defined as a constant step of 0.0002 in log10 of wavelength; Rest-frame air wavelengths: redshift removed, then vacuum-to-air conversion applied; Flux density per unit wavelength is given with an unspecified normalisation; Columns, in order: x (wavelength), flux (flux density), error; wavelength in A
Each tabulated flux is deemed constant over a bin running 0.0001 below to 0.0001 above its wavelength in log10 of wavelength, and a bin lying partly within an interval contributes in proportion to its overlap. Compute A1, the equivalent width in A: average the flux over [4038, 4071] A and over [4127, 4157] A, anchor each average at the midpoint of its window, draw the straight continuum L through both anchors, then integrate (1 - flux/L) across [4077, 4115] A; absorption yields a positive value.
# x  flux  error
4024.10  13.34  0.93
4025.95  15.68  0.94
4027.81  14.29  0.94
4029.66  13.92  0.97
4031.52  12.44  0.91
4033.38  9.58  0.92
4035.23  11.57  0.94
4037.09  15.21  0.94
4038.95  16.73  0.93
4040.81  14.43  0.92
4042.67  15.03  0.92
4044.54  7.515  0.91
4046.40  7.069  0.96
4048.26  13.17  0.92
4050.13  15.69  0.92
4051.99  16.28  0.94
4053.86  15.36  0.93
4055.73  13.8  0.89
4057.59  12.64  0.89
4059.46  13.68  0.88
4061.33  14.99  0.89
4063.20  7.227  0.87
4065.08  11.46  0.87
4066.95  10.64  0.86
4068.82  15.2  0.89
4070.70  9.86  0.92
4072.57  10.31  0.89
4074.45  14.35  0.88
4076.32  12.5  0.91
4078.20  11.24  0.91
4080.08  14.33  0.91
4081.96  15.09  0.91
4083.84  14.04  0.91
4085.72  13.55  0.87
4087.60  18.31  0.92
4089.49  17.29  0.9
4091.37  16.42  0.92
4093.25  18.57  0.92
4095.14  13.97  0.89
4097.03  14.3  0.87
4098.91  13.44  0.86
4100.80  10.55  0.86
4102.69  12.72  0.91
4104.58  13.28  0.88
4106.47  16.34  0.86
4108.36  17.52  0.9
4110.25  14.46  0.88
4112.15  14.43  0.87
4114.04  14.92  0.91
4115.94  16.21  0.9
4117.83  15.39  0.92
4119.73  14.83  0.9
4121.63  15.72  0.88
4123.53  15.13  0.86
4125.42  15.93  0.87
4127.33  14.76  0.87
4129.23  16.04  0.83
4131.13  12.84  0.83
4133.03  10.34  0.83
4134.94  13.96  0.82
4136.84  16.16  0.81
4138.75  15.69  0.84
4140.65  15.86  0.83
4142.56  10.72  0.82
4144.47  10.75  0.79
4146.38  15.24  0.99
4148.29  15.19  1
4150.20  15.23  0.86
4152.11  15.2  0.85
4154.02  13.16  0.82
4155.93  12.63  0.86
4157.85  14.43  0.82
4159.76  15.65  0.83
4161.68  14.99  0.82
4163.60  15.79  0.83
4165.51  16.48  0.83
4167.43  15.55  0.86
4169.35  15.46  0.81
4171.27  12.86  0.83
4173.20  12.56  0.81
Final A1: -3.8 A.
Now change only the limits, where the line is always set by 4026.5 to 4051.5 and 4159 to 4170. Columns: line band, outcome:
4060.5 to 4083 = 2.3 A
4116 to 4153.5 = 1.3 A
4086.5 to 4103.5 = -1.1 A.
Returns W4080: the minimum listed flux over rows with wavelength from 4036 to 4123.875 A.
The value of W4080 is 7.069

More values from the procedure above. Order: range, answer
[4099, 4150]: 10.34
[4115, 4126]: 14.83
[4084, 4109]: 10.55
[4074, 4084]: 11.24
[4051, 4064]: 7.227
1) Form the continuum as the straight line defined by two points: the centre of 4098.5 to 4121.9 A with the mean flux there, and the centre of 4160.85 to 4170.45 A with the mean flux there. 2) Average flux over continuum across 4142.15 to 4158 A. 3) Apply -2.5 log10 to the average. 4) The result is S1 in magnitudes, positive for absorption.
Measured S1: 0.12 mag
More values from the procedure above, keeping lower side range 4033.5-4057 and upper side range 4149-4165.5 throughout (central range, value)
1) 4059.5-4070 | 0.135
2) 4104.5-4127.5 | -0.085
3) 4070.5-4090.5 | -0.006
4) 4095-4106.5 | 0.063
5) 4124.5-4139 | 0.003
